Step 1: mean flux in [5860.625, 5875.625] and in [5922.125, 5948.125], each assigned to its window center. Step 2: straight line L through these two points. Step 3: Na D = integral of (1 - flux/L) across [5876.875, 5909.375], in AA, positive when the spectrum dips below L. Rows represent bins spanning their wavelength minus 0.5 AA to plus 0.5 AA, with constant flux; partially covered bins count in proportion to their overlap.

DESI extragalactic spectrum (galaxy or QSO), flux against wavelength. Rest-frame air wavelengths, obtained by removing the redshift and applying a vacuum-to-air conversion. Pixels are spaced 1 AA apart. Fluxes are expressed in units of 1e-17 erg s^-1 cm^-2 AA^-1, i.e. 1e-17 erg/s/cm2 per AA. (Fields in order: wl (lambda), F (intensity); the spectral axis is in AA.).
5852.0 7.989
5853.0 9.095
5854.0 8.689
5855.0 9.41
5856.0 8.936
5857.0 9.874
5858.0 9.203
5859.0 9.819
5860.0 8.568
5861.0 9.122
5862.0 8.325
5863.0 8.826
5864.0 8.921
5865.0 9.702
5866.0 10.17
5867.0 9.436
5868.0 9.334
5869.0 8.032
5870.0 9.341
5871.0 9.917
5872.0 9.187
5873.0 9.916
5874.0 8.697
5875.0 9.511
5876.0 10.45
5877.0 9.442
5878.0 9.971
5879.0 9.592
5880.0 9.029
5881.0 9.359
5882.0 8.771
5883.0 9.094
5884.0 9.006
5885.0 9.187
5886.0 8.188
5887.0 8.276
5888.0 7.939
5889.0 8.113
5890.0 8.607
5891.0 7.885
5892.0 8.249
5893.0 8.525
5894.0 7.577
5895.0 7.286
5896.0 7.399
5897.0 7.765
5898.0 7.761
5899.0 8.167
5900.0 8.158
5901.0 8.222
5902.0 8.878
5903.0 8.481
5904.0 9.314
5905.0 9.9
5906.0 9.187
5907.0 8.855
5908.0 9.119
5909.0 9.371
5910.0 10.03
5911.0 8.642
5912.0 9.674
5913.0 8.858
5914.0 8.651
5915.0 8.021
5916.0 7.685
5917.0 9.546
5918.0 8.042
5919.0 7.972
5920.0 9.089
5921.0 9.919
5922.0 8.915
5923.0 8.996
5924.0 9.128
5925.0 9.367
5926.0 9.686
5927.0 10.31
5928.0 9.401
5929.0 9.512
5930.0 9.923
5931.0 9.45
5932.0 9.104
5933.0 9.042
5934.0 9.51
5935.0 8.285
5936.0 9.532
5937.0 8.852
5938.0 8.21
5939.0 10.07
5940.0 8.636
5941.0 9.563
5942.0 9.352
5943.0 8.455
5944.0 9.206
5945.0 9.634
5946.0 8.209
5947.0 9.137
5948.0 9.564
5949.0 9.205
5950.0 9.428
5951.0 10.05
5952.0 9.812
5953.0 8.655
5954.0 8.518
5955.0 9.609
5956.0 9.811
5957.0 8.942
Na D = 2.2 AA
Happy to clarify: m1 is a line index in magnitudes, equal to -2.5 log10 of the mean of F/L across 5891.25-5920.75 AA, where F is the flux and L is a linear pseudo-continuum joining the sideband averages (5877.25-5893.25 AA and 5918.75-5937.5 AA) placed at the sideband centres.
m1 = 0.054 mag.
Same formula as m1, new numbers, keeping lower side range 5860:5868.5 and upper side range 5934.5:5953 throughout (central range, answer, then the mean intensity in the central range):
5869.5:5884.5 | -0.03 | 9.42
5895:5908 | 0.09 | 8.48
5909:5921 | 0.04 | 8.82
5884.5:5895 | 0.12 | 8.21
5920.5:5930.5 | -0.04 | 9.52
